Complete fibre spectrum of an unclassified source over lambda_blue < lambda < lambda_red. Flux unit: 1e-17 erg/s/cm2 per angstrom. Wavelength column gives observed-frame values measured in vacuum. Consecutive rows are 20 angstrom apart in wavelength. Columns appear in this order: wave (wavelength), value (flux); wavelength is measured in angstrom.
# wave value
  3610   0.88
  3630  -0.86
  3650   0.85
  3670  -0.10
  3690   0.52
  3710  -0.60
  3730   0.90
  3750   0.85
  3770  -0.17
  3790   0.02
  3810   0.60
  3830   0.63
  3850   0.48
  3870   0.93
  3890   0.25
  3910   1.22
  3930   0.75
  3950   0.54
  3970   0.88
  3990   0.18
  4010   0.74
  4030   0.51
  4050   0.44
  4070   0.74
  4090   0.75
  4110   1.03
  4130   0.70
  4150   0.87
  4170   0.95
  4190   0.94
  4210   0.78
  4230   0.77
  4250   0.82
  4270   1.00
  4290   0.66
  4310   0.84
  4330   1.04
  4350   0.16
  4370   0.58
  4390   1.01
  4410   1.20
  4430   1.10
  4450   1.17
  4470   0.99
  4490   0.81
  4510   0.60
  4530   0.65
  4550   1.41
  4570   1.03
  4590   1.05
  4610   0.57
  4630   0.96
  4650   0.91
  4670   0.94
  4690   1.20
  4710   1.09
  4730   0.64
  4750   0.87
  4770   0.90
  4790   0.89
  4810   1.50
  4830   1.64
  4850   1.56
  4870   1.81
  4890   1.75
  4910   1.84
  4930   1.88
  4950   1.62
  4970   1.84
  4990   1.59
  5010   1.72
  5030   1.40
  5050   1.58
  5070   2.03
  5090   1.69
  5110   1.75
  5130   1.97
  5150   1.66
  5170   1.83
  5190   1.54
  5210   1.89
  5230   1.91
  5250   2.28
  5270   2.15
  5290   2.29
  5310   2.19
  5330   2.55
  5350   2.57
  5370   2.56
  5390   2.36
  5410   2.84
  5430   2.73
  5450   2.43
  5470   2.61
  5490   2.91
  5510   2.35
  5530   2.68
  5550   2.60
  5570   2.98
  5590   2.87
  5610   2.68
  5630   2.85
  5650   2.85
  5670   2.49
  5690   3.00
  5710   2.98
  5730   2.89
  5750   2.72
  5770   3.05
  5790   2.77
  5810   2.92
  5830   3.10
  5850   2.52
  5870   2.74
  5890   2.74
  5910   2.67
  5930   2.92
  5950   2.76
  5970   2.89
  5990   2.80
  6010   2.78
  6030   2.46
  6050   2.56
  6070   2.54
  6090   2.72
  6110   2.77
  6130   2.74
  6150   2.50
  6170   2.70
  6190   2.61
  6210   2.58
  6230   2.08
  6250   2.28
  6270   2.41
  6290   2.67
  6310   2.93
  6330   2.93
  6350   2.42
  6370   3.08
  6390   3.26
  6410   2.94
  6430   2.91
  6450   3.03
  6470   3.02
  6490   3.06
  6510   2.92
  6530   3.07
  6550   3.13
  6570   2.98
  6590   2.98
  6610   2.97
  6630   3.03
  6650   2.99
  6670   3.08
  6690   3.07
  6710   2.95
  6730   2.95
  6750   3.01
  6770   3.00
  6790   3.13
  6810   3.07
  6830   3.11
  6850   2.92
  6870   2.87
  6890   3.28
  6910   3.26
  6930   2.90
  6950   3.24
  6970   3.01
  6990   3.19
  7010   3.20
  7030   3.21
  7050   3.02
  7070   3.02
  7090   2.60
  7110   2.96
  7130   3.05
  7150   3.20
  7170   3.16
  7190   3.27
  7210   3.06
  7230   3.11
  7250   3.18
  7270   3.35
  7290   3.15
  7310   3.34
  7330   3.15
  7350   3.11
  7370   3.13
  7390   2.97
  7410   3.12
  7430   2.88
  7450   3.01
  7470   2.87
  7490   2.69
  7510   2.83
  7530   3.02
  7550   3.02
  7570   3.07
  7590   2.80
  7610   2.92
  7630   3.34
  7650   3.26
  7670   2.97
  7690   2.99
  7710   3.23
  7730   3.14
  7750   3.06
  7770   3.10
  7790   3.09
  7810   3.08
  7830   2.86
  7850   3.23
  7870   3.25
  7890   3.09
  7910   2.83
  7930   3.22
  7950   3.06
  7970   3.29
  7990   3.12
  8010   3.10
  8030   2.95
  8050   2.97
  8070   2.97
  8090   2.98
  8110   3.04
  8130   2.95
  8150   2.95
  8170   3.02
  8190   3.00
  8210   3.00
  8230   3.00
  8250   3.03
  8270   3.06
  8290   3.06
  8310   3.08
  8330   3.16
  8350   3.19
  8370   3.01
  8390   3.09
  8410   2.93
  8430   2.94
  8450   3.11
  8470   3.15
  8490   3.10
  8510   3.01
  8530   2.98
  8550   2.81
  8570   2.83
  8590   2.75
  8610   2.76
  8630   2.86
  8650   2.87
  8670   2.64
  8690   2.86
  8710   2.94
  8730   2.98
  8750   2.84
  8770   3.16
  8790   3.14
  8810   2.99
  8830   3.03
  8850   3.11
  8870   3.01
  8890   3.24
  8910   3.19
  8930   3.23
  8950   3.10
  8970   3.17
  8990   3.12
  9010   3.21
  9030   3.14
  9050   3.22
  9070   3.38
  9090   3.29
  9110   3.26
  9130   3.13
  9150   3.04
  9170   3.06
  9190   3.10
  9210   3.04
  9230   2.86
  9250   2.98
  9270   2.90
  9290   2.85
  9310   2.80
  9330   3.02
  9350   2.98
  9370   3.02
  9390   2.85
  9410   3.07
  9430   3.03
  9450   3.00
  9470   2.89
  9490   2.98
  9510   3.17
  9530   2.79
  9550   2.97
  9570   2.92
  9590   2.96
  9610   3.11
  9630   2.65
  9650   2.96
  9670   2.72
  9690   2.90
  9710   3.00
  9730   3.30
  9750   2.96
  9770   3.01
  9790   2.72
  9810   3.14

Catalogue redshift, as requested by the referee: 0.204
